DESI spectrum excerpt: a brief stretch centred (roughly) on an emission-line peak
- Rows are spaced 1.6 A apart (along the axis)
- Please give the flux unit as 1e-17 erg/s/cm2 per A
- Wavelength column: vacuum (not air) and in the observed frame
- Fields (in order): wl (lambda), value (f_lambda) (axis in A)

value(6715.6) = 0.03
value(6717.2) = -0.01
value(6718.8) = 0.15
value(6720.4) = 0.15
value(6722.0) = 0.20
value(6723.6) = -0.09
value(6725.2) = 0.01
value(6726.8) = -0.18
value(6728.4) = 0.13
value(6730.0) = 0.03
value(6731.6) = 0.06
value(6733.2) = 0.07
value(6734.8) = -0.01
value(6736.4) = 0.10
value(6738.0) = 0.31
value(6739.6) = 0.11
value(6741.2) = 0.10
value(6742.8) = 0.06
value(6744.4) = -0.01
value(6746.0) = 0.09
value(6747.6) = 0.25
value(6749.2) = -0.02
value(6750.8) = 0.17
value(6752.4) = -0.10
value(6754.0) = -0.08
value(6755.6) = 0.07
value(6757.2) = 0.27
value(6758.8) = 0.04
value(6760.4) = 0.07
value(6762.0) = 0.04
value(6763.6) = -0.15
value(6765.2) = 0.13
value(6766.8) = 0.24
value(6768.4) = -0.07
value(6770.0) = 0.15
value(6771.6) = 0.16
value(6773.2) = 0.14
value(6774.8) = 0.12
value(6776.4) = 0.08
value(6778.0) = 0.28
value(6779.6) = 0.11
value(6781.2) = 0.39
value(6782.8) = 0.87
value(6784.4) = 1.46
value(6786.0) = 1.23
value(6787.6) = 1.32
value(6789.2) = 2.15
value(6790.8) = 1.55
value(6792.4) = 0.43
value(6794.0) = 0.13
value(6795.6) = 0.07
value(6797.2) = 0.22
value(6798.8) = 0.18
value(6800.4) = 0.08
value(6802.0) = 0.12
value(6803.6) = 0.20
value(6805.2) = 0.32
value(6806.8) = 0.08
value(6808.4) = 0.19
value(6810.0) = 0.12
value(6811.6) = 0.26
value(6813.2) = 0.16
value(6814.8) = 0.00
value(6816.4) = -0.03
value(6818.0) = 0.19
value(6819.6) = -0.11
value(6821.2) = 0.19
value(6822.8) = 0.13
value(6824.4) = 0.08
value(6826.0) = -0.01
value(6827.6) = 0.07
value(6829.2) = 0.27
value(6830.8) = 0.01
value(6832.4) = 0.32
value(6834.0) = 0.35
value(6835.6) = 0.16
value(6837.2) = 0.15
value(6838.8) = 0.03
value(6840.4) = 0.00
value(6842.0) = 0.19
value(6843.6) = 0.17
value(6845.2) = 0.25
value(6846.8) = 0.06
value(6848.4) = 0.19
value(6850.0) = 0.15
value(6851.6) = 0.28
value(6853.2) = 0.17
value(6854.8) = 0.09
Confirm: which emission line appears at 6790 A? [O II]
